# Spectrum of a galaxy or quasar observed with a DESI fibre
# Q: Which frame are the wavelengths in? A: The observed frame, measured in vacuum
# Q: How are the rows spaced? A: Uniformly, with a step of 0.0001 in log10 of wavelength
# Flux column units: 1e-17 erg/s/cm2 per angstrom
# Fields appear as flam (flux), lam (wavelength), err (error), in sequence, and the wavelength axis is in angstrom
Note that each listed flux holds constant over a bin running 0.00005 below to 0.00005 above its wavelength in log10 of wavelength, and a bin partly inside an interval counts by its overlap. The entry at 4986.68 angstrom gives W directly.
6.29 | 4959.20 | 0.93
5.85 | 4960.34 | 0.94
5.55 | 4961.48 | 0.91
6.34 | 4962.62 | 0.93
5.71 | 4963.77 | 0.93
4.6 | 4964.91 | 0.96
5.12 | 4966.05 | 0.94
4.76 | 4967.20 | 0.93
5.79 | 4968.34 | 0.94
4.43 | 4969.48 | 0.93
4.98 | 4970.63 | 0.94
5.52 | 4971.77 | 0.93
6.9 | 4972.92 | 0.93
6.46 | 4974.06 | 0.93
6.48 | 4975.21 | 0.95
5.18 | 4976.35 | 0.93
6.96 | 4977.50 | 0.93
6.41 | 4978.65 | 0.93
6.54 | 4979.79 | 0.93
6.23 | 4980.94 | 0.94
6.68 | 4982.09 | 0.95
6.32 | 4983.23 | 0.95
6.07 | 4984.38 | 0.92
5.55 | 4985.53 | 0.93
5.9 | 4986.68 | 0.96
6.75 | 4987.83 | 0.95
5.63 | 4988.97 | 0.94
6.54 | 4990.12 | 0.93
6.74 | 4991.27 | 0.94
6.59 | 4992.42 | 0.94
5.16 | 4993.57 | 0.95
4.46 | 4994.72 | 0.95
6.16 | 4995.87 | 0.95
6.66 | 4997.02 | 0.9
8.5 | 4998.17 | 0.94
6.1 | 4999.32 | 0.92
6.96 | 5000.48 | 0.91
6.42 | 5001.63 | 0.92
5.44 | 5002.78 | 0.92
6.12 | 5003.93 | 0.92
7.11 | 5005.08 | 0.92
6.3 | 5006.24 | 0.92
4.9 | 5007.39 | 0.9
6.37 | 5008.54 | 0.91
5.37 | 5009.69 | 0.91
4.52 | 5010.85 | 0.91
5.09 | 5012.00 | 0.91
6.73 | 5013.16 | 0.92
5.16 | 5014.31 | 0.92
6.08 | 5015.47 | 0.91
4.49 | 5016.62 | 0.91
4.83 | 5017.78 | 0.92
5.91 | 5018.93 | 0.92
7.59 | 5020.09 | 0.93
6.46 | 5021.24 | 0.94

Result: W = 5.9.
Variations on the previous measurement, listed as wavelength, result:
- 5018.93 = 5.91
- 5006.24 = 6.3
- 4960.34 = 5.85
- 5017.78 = 4.83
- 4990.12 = 6.54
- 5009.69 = 5.37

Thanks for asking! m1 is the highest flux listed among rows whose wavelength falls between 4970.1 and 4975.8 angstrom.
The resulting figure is 6.9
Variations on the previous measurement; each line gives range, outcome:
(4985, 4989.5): 6.75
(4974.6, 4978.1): 6.96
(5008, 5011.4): 6.37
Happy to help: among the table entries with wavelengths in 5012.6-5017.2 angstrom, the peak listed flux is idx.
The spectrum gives 6.73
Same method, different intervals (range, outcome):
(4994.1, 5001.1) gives 8.5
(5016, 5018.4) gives 4.83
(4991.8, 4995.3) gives 6.59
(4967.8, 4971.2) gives 5.79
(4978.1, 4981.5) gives 6.54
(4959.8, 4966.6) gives 6.34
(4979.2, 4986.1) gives 6.68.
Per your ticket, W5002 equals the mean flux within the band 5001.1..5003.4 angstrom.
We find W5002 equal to 5.93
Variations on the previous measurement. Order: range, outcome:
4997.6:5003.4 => 6.67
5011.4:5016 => 5.75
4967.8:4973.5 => 5.53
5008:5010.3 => 5.84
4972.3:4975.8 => 6.59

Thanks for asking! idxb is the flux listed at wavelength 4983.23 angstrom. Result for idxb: 6.32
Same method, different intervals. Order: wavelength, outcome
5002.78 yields 5.44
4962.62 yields 6.34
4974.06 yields 6.46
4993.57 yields 5.16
